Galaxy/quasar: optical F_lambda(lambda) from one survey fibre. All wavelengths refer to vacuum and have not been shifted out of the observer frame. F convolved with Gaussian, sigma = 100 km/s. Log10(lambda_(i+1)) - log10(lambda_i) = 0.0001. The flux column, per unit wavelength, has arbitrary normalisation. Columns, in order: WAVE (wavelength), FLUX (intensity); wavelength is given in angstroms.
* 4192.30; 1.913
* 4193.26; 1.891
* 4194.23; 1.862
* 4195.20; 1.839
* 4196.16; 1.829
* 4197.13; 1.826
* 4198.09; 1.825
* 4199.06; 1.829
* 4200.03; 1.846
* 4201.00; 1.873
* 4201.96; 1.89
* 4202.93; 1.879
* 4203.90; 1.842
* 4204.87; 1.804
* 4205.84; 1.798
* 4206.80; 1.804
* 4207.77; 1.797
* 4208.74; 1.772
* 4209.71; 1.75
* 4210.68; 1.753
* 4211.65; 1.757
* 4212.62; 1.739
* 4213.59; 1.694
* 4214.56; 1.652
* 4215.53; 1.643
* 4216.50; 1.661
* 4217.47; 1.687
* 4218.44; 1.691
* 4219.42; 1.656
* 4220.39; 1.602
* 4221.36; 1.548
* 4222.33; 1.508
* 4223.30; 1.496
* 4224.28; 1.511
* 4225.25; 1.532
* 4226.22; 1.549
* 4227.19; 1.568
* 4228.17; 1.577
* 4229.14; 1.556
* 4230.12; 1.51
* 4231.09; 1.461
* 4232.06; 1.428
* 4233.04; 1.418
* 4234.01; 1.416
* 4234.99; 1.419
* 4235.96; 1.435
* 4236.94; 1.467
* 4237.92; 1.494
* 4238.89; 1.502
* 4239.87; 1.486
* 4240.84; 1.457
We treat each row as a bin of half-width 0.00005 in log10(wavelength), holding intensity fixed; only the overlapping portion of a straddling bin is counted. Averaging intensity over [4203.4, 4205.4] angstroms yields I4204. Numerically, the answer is 1.82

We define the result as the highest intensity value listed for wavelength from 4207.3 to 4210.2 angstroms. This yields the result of 1.797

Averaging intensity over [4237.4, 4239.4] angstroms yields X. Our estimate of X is 1.5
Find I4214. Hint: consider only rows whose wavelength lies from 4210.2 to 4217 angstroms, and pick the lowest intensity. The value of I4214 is 1.643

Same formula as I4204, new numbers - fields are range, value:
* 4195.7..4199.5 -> 1.83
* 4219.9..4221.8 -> 1.58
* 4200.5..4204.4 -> 1.87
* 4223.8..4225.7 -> 1.52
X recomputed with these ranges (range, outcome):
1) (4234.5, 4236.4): 1.43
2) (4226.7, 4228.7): 1.57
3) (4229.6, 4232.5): 1.47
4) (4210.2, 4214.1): 1.74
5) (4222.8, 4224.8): 1.5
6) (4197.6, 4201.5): 1.85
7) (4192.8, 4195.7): 1.86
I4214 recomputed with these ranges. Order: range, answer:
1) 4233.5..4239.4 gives 1.416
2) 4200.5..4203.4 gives 1.873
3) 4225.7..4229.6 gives 1.549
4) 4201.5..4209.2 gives 1.772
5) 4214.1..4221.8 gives 1.548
